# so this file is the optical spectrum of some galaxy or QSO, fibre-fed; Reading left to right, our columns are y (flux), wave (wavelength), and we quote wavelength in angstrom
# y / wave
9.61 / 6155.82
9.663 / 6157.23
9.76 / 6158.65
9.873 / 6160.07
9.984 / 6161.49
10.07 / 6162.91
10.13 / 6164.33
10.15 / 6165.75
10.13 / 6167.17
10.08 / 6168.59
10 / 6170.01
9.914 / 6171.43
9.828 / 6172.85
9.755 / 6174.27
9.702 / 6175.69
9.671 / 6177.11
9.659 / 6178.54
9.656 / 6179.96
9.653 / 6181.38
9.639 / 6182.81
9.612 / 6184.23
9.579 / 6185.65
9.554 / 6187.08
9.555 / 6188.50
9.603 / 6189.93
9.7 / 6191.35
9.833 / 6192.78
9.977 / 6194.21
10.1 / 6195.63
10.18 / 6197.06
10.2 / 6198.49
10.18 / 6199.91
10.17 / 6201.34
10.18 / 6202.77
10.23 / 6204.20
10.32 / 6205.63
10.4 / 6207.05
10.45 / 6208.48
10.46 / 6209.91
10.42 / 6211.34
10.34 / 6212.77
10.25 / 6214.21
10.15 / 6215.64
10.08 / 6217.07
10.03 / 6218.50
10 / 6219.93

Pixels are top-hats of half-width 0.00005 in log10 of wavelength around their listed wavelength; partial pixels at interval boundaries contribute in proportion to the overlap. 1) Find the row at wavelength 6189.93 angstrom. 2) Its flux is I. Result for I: 9.603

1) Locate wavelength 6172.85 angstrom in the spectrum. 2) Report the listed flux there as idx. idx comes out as 9.828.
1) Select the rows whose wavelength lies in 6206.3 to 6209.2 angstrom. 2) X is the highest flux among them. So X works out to 10.45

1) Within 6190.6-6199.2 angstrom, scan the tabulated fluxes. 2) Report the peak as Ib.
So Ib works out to 10.2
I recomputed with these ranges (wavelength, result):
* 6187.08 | 9.554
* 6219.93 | 10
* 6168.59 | 10.08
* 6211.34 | 10.42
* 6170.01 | 10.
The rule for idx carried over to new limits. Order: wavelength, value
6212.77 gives 10.34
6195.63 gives 10.1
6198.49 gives 10.2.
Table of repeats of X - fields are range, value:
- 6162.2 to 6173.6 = 10.15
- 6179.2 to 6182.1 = 9.656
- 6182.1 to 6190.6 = 9.639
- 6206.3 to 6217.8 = 10.46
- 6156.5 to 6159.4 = 9.76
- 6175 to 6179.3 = 9.702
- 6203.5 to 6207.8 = 10.4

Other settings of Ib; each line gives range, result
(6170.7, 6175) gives 9.914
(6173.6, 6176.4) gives 9.755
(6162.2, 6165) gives 10.13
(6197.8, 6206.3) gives 10.32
